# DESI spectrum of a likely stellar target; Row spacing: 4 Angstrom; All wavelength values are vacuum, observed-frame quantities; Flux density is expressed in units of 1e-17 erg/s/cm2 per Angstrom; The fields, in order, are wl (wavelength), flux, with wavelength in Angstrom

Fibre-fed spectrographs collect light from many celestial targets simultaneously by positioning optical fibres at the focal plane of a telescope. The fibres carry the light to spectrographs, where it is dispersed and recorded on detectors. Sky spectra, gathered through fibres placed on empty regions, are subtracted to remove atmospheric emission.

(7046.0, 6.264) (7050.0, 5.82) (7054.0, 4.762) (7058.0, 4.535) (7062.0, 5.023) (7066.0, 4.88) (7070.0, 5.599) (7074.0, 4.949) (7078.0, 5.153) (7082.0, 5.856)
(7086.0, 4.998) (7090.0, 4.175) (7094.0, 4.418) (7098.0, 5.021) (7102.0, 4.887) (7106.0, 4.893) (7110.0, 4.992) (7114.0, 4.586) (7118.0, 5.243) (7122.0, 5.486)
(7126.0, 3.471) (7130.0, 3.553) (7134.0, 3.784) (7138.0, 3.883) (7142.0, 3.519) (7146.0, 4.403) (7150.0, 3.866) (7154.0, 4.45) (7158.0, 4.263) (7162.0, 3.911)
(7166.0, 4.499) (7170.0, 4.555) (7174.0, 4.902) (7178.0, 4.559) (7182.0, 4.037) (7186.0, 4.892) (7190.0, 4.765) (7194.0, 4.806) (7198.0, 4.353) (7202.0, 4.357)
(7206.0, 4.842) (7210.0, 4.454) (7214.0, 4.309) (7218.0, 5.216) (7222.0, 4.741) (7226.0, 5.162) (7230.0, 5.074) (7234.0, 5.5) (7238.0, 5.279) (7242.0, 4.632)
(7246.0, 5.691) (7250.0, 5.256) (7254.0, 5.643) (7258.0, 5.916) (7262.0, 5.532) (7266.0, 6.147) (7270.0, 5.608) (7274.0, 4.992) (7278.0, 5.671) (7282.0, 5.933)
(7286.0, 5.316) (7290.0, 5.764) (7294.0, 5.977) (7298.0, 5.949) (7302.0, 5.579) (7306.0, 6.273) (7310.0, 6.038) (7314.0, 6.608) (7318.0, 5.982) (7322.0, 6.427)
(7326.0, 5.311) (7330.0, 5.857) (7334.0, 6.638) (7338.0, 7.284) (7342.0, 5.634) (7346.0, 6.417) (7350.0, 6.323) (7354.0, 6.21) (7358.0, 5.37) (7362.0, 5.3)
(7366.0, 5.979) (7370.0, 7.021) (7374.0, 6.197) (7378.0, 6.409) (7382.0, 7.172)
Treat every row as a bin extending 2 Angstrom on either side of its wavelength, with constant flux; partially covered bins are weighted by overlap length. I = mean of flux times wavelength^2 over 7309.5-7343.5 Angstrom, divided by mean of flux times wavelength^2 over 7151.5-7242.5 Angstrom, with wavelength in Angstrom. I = 1.38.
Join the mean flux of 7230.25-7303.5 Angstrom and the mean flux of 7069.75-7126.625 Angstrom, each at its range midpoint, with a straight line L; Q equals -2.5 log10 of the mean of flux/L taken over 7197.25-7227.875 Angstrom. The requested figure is 0.145 mag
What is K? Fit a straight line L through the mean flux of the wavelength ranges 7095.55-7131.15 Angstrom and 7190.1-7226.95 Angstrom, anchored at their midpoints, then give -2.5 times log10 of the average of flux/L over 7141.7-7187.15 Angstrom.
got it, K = 0.08 mag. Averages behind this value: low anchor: 4.7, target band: 4.34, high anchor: 4.68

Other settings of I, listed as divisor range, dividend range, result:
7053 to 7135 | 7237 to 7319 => 1.26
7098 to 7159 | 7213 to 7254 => 1.21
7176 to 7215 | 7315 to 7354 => 1.42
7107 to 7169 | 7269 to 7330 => 1.43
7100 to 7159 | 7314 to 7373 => 1.50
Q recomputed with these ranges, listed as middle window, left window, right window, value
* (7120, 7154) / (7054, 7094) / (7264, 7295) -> 0.276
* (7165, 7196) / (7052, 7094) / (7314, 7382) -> 0.176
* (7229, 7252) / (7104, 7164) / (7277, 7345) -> 0.018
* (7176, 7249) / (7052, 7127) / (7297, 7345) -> 0.157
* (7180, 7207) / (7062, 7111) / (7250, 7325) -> 0.189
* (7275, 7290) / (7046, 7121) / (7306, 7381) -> 0.056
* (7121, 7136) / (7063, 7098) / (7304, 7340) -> 0.301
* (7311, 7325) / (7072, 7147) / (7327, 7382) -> -0.047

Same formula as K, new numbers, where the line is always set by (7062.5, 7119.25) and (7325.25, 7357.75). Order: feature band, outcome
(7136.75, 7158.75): 0.28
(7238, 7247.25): 0.11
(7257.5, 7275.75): 0.04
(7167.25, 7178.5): 0.15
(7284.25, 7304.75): 0.04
